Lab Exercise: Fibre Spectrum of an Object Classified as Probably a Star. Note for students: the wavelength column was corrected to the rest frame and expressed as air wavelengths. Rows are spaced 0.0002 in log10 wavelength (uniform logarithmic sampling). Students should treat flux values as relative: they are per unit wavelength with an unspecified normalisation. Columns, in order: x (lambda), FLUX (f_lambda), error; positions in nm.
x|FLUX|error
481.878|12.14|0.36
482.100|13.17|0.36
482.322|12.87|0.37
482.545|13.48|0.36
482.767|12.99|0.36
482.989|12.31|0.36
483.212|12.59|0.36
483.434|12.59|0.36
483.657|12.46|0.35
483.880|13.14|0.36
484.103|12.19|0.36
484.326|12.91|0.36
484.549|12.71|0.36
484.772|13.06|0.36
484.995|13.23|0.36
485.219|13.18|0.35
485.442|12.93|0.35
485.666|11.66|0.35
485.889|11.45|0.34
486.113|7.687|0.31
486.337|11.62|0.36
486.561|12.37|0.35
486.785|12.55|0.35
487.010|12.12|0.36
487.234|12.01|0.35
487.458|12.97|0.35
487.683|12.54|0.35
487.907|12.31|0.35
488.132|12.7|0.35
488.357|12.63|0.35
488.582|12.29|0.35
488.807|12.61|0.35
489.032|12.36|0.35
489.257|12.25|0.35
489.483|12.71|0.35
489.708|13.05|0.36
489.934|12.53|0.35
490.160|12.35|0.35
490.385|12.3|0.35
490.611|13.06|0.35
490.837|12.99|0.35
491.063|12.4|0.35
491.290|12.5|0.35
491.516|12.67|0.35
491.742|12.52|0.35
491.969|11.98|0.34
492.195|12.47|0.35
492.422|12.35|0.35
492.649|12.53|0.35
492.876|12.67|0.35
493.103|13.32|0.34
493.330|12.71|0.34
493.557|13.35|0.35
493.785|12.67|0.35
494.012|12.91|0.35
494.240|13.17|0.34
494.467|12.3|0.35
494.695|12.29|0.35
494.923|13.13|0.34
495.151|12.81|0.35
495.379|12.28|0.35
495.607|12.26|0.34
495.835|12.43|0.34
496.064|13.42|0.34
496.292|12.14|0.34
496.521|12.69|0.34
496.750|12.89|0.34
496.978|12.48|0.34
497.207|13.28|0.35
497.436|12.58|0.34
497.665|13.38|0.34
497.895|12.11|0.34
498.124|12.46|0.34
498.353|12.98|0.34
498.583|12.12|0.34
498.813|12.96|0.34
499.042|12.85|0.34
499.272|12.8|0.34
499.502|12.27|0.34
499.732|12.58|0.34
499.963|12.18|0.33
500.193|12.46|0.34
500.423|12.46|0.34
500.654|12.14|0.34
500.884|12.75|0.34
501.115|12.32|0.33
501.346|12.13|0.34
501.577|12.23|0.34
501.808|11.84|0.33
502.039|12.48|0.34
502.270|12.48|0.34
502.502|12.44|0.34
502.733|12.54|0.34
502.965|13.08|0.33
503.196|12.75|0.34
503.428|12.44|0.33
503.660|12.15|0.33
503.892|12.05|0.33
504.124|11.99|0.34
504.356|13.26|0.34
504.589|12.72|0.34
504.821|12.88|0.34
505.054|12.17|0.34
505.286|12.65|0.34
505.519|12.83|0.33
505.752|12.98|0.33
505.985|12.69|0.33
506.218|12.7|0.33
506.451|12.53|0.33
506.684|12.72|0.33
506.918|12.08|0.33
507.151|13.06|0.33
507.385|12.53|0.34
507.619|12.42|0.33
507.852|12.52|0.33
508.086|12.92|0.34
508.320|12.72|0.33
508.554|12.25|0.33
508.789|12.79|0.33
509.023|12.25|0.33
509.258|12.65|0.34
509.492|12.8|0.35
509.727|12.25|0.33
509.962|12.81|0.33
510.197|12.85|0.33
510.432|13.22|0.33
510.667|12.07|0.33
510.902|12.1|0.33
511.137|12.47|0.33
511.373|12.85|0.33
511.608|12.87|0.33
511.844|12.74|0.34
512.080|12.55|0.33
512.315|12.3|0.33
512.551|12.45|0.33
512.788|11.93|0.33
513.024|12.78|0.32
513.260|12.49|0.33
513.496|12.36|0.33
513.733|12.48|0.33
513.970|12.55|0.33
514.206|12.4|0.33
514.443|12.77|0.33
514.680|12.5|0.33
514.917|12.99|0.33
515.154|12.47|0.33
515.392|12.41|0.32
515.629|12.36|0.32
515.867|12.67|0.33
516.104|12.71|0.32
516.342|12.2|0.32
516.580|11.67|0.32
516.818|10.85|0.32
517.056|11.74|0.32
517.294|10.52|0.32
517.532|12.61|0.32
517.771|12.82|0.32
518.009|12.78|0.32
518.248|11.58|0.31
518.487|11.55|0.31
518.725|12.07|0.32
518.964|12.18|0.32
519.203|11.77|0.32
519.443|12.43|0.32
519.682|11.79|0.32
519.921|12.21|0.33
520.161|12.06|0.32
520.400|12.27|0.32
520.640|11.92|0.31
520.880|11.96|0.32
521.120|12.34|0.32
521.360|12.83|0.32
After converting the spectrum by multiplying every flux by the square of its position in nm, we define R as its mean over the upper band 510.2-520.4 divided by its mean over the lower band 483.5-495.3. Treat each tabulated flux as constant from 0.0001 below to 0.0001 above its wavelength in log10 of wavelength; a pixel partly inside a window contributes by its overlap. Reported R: 1.09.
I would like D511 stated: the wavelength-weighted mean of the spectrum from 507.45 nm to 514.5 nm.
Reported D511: 12.6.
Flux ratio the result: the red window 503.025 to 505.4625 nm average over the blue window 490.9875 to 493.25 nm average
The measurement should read 1.00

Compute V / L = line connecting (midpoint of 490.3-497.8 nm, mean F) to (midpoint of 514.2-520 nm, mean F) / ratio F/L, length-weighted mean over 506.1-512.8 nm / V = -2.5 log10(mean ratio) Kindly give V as -0.02 mag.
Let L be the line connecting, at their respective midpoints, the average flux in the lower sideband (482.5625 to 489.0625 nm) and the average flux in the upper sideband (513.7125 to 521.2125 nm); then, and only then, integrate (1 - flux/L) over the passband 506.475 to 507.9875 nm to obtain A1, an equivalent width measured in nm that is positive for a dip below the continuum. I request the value -0.04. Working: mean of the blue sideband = 12.4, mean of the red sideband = 12.2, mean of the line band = 12.6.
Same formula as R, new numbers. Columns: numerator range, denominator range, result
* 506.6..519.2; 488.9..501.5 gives 1.05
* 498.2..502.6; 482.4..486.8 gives 1.07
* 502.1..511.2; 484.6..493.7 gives 1.09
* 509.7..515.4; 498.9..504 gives 1.05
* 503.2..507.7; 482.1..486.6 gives 1.11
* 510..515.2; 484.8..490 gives 1.13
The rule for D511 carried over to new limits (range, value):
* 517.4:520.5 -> 12.2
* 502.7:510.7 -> 12.6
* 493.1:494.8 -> 12.8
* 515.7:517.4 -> 11.8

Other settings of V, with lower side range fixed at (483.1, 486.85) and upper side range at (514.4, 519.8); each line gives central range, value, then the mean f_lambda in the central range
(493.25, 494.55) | -0.06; 12.9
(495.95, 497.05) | -0.05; 12.7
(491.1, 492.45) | -0.02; 12.4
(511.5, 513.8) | -0.03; 12.5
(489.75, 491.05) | -0.04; 12.6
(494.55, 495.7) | -0.03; 12.6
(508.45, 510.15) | -0.03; 12.6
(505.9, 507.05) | -0.03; 12.6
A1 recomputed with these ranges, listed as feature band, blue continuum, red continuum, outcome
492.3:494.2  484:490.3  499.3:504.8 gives -0.07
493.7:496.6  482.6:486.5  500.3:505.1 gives -0.06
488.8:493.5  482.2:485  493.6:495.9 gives 0.04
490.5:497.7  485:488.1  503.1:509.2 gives -0.27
